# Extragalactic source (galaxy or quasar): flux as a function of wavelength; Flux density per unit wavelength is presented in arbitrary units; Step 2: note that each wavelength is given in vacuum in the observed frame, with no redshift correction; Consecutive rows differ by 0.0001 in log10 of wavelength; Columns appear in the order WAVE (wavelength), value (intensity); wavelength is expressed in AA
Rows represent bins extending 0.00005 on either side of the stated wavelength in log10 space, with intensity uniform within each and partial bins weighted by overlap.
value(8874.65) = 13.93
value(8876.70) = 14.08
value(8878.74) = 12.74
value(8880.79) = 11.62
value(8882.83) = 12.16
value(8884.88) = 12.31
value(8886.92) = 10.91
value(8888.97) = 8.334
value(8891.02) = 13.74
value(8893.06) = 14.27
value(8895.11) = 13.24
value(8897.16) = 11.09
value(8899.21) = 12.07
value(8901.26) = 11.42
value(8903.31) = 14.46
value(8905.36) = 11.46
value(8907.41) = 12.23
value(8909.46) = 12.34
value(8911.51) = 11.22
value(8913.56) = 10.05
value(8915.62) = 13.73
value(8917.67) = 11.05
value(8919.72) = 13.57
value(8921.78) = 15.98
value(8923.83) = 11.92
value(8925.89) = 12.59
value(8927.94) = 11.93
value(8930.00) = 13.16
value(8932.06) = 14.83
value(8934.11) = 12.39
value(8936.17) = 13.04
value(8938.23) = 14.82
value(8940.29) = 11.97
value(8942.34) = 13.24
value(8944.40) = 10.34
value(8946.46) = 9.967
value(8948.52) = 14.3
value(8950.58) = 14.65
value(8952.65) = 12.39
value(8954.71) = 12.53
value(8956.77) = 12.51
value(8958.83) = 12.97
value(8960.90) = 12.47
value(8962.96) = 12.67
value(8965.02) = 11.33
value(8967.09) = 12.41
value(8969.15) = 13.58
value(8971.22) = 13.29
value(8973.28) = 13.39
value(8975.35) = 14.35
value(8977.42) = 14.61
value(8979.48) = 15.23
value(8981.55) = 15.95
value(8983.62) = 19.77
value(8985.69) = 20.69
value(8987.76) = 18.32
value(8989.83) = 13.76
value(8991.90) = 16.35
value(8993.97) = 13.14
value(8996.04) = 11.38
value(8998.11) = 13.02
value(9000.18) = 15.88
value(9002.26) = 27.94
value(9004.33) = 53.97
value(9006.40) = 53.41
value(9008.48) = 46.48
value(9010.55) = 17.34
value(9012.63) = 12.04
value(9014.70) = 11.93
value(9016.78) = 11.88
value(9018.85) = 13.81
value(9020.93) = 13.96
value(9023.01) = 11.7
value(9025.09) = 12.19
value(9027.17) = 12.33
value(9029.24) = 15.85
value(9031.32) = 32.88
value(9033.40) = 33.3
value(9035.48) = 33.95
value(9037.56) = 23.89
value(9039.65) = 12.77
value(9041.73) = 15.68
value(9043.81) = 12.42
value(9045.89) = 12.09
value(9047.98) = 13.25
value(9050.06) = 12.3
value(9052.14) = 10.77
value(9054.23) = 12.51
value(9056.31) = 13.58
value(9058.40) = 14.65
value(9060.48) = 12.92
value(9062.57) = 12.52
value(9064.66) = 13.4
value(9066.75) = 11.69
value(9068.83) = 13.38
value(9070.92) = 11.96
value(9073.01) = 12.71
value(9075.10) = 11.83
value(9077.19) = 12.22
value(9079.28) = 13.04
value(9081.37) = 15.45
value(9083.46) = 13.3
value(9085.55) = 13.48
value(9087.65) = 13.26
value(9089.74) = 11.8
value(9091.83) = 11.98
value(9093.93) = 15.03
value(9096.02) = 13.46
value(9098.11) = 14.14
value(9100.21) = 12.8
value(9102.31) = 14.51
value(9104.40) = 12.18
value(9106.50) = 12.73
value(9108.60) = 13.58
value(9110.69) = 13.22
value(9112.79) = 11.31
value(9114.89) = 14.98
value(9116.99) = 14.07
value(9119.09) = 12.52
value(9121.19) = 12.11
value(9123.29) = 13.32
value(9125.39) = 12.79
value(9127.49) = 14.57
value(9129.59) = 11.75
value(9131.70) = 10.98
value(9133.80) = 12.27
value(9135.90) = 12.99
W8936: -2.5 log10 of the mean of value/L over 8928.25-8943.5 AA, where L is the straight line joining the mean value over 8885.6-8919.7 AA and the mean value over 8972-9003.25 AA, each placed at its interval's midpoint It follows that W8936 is 0.03 mag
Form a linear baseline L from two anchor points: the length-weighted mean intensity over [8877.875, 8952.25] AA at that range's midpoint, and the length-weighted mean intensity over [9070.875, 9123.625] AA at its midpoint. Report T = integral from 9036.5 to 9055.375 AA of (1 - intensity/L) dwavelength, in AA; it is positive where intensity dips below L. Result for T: -1.5 AA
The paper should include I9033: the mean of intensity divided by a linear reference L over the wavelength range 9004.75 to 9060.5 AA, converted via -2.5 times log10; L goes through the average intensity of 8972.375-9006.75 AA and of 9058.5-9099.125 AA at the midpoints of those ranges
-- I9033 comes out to -0.13 mag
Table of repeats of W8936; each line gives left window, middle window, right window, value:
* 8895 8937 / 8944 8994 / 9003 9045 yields 0.24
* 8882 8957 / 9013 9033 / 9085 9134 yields -0.22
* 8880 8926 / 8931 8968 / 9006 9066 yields 0.11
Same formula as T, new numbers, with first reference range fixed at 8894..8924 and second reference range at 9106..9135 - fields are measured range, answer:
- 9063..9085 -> -0.22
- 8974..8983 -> -1.89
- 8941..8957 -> 0.02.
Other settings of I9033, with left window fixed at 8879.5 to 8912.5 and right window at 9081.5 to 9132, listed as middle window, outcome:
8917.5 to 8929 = -0.07 mag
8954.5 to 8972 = -0.02 mag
